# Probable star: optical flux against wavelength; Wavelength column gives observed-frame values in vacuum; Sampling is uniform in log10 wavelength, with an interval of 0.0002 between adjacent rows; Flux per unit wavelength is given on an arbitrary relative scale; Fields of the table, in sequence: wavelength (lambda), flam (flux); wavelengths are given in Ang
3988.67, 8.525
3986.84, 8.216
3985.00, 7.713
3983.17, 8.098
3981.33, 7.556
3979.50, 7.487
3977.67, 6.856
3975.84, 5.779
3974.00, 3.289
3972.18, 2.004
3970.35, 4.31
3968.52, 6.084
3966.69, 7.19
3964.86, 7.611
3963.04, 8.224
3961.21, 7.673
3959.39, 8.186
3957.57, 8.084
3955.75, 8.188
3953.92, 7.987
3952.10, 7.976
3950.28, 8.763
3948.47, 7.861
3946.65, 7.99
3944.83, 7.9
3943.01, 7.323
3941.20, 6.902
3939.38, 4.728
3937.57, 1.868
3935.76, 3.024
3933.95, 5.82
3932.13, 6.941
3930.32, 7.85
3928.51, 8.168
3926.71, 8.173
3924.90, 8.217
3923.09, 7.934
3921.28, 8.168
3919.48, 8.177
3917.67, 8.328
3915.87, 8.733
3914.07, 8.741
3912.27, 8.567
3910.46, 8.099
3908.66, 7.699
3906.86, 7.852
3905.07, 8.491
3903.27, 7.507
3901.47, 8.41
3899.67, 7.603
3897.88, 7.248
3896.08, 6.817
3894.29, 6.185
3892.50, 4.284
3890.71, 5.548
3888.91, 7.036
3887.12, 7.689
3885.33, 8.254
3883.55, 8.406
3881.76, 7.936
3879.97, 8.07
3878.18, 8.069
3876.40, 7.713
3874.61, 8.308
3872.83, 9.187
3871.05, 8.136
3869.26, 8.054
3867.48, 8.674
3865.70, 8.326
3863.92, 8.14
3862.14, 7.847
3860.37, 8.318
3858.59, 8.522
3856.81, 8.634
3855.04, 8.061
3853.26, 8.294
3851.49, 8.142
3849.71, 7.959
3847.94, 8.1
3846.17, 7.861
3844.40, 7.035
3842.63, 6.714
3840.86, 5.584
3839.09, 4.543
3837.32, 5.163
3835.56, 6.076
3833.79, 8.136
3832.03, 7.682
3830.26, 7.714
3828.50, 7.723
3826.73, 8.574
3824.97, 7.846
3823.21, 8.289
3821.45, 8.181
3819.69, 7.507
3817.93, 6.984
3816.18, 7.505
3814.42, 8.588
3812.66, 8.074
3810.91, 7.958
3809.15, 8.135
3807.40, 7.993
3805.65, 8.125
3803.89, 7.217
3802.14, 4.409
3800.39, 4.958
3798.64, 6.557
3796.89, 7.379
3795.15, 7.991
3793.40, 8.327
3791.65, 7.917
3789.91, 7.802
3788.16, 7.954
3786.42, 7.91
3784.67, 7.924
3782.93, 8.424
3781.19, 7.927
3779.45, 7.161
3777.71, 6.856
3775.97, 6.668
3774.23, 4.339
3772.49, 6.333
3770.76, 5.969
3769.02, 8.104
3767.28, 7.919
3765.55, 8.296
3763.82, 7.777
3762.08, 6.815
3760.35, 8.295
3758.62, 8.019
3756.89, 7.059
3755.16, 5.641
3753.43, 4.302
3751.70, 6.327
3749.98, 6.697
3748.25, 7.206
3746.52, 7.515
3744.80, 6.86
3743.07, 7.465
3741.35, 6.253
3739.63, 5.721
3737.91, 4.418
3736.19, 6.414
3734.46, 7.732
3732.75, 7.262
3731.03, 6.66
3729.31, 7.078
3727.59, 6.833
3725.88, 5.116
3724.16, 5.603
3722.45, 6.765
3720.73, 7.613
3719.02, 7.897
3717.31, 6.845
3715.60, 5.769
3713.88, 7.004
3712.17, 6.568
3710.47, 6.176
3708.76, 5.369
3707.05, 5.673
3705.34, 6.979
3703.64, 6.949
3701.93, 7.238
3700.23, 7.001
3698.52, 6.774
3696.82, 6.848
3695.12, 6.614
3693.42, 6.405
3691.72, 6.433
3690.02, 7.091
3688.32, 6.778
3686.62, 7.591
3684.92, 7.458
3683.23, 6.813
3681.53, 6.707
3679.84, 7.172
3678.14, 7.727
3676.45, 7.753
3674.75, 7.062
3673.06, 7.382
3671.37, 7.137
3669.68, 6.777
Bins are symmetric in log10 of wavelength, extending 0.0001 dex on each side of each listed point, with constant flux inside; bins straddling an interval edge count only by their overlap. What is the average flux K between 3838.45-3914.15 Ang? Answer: 7.69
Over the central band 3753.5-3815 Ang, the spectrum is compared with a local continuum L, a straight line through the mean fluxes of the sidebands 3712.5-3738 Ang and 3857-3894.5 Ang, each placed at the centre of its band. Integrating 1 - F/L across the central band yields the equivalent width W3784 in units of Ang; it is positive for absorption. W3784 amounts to -1.6 Ang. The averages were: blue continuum 6.66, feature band 7.29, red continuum 7.79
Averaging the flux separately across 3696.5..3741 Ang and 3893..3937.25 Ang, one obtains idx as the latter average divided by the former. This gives 1.15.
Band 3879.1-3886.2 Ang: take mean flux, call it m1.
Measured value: 8.17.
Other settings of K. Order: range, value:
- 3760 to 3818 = 7.37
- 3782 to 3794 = 8.03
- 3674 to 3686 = 7.25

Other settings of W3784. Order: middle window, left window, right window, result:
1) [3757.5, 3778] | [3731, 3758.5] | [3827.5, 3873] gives -1.2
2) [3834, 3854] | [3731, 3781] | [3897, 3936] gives 1.2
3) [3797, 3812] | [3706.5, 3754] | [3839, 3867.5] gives 0.6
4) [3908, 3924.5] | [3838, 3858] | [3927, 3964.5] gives -2.5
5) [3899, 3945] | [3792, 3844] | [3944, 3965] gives 3.0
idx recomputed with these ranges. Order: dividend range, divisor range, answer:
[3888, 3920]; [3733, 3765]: 1.12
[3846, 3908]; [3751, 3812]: 1.09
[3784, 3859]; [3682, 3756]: 1.13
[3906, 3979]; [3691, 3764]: 1.07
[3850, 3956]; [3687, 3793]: 1.11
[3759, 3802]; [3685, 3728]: 1.09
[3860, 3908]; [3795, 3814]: 1.07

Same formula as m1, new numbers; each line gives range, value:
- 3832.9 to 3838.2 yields 6.47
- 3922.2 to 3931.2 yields 8.07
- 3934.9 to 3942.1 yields 4.14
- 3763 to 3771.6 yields 7.62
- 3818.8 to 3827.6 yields 8.08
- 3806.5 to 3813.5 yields 8.05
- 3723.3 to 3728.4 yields 5.85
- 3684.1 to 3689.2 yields 7.27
